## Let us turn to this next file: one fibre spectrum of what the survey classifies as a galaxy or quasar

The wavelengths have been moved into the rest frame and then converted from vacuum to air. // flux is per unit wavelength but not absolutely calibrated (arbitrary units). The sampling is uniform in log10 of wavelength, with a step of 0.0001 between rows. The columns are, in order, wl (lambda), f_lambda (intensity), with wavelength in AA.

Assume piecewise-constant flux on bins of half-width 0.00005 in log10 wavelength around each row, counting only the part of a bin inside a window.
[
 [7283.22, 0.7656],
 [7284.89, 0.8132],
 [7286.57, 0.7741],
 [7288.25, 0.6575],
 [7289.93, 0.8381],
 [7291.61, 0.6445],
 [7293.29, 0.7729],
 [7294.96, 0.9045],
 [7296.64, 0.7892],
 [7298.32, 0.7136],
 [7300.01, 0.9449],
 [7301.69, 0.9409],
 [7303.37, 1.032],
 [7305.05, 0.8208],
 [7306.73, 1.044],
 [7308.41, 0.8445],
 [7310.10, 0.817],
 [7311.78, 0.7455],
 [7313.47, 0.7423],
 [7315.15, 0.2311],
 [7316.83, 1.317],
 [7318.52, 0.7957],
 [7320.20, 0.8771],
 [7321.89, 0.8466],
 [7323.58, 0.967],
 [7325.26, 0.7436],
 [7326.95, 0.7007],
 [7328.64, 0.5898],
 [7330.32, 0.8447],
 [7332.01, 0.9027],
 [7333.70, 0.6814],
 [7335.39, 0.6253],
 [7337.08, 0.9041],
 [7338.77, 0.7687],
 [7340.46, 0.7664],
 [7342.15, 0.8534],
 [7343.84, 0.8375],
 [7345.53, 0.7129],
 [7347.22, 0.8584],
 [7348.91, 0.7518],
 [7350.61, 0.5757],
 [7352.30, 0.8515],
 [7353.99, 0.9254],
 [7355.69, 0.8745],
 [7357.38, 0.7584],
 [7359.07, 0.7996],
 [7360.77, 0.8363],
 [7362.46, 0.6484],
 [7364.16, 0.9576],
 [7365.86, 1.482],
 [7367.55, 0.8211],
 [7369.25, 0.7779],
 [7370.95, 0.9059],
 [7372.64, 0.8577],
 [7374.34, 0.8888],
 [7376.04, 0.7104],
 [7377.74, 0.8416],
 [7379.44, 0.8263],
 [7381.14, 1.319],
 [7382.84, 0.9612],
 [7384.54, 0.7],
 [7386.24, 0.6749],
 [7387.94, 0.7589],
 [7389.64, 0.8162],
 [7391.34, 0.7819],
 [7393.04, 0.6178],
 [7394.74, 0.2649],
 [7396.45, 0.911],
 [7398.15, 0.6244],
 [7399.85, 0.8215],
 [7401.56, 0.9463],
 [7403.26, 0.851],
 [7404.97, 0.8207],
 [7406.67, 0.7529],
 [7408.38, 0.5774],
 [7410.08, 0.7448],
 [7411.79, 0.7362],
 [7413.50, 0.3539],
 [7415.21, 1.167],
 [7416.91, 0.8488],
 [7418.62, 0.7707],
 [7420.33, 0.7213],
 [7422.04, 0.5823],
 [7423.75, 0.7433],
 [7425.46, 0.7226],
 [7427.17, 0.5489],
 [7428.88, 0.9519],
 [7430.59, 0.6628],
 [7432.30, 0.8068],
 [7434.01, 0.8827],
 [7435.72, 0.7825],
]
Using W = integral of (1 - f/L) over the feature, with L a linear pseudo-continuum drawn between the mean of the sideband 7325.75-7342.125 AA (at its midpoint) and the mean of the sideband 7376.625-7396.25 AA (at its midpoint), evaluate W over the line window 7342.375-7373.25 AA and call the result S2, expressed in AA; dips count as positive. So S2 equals -3.1 AA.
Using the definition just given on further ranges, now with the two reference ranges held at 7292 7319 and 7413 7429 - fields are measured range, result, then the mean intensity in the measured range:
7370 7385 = -2.27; 0.894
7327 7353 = 1.39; 0.766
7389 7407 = 0.33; 0.745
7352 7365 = -0.61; 0.831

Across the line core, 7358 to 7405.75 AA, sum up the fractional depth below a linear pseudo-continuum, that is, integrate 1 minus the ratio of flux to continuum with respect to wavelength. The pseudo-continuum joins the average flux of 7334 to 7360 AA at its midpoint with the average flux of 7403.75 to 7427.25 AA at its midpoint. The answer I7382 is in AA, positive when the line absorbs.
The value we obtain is -4.4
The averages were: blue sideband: 0.789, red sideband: 0.728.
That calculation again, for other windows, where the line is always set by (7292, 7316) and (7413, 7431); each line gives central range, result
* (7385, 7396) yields 1.4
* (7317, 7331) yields -0.4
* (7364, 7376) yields -2.6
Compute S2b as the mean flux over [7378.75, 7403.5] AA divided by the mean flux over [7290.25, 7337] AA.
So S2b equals 0.97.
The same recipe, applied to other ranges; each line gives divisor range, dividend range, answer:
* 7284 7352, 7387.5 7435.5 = 0.93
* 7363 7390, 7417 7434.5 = 0.83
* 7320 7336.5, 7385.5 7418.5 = 0.96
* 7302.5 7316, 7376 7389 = 1.09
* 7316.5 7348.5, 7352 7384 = 1.10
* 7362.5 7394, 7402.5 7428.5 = 0.85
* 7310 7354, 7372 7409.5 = 1.00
